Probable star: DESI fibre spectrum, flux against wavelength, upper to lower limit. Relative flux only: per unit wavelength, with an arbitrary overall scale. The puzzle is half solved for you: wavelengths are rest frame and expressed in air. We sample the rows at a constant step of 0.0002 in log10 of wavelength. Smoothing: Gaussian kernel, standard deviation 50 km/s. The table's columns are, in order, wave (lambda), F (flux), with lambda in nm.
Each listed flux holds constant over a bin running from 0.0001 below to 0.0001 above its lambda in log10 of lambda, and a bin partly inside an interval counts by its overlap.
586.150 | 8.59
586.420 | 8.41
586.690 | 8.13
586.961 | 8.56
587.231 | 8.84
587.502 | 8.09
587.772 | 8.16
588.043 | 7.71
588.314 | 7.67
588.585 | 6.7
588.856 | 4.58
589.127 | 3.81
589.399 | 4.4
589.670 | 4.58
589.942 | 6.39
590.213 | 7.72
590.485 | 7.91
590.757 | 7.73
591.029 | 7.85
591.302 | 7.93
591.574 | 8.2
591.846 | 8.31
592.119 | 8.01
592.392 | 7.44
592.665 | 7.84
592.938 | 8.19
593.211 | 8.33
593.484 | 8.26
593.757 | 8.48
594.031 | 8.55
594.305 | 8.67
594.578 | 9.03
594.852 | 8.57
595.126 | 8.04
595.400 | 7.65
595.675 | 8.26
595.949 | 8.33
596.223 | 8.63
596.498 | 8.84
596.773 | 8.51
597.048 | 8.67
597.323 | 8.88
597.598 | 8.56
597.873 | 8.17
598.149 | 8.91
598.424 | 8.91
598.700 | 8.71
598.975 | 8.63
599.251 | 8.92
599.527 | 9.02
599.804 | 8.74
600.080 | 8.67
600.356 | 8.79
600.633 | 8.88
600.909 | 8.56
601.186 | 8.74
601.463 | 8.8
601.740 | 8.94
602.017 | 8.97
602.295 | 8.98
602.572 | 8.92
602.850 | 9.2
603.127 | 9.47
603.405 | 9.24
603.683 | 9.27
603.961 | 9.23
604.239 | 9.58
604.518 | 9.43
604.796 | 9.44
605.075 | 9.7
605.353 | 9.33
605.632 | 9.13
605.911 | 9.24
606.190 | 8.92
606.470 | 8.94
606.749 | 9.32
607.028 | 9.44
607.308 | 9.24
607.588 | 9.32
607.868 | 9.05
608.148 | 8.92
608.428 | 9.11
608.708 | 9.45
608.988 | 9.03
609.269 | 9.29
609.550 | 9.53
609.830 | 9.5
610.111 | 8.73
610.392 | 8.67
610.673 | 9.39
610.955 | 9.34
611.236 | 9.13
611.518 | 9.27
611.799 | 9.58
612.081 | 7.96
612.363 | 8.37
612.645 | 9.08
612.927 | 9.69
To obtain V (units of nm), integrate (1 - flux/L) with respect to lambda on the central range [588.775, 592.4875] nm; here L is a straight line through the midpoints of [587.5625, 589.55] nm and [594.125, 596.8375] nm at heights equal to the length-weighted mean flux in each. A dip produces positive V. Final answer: 0.070 nm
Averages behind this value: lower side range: 6.21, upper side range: 8.45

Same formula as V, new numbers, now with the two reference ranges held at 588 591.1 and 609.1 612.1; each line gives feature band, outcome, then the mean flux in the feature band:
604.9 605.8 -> -0.10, 9.39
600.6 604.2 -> -0.43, 9.04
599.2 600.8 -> -0.22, 8.83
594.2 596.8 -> -0.47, 8.45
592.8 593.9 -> -0.23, 8.32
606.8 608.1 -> -0.07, 9.24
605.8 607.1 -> -0.08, 9.16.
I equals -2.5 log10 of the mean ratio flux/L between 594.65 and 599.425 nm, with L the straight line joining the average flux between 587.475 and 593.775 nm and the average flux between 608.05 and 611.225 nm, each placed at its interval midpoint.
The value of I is -0.088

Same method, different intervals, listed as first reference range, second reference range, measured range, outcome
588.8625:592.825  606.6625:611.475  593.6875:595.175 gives -0.16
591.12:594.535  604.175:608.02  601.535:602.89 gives 0.00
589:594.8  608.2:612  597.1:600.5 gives -0.07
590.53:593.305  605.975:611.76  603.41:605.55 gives -0.06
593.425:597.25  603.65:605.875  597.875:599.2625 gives 0.01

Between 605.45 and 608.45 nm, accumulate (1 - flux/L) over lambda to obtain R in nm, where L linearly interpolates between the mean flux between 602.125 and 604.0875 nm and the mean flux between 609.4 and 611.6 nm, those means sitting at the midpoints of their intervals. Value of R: 0.01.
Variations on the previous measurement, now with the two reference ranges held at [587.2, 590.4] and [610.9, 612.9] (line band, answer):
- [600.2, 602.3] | -0.26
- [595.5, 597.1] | -0.26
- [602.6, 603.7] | -0.17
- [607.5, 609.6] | -0.14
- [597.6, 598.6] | -0.15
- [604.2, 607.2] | -0.36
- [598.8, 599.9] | -0.17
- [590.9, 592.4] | -0.26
